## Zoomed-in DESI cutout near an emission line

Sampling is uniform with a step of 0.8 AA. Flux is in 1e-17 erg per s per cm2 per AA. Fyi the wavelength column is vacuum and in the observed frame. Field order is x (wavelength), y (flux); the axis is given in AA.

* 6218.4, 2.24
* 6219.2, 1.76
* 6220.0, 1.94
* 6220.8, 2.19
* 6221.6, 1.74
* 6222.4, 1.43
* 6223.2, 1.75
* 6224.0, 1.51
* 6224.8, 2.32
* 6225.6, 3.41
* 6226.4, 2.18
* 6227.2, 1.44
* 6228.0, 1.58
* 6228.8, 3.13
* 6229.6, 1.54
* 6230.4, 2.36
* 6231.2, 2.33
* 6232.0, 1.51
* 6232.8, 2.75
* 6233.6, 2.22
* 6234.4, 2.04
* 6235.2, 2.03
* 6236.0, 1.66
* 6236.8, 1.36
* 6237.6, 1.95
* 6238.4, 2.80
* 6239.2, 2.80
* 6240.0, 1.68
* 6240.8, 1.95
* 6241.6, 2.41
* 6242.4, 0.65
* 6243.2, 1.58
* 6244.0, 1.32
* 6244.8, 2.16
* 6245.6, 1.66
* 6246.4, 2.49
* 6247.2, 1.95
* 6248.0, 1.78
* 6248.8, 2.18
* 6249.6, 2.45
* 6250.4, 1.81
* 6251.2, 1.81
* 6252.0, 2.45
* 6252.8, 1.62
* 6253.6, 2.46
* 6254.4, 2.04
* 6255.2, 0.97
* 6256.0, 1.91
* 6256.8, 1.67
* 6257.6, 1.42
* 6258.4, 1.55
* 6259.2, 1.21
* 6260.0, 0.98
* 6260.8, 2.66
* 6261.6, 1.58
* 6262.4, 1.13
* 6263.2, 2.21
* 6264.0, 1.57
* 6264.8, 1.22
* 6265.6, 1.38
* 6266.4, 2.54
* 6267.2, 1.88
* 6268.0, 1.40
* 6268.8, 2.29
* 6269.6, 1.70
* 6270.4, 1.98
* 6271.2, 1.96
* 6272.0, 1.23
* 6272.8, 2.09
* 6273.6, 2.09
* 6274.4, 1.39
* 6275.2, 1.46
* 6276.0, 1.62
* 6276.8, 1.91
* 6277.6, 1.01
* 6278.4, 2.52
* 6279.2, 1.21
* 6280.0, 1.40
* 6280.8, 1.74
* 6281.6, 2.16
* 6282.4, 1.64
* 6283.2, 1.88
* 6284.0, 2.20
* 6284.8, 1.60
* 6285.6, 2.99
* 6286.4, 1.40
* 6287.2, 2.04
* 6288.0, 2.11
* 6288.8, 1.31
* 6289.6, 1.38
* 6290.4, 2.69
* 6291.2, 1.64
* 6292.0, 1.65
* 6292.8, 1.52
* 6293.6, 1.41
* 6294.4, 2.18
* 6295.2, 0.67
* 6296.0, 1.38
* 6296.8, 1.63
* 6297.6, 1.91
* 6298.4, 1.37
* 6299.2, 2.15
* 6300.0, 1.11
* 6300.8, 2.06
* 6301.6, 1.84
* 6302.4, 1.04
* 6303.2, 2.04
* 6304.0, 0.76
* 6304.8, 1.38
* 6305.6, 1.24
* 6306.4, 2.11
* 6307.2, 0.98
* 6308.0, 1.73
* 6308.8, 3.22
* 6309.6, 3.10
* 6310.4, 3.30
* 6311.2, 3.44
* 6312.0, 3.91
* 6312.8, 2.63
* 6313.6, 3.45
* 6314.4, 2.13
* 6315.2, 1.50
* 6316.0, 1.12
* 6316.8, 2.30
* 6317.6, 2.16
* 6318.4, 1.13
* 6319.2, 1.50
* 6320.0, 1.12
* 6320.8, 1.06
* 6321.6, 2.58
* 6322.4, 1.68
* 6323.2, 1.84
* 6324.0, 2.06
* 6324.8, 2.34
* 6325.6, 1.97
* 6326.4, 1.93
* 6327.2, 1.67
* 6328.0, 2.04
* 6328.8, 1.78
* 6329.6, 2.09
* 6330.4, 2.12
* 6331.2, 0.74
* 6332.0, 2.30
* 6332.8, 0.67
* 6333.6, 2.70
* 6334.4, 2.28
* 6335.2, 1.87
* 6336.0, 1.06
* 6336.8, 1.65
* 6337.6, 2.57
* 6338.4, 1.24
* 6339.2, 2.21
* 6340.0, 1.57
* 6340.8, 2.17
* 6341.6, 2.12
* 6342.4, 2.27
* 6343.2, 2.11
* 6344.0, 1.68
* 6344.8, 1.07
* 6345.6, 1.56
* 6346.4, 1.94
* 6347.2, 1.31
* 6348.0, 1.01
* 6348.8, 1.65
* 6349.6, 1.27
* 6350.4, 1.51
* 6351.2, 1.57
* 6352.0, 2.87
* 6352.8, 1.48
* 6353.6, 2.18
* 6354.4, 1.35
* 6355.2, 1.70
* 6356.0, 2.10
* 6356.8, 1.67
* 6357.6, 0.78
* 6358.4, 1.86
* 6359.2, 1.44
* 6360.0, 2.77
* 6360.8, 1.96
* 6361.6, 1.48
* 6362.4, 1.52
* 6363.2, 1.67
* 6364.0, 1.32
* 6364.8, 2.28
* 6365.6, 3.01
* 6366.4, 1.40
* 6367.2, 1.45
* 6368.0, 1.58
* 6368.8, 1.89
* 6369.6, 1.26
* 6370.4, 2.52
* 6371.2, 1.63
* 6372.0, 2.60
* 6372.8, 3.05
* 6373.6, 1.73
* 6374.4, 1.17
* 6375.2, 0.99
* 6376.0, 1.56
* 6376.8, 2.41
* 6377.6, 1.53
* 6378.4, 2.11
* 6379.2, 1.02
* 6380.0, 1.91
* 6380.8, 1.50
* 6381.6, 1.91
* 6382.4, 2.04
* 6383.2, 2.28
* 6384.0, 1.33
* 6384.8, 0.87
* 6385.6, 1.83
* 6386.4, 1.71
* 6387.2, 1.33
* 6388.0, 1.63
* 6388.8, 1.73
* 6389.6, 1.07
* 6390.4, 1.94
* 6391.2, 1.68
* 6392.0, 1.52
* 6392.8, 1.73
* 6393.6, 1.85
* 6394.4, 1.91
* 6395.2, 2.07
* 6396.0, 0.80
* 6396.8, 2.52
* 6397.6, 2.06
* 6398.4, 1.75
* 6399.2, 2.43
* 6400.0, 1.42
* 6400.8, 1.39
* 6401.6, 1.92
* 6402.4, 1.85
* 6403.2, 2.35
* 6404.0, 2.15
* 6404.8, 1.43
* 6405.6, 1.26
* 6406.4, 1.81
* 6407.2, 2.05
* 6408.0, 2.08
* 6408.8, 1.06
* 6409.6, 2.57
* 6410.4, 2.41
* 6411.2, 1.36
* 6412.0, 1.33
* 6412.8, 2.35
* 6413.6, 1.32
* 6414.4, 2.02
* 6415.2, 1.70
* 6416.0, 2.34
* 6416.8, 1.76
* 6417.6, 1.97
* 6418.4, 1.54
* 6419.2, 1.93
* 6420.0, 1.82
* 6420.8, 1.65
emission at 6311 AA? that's [O III] 5007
